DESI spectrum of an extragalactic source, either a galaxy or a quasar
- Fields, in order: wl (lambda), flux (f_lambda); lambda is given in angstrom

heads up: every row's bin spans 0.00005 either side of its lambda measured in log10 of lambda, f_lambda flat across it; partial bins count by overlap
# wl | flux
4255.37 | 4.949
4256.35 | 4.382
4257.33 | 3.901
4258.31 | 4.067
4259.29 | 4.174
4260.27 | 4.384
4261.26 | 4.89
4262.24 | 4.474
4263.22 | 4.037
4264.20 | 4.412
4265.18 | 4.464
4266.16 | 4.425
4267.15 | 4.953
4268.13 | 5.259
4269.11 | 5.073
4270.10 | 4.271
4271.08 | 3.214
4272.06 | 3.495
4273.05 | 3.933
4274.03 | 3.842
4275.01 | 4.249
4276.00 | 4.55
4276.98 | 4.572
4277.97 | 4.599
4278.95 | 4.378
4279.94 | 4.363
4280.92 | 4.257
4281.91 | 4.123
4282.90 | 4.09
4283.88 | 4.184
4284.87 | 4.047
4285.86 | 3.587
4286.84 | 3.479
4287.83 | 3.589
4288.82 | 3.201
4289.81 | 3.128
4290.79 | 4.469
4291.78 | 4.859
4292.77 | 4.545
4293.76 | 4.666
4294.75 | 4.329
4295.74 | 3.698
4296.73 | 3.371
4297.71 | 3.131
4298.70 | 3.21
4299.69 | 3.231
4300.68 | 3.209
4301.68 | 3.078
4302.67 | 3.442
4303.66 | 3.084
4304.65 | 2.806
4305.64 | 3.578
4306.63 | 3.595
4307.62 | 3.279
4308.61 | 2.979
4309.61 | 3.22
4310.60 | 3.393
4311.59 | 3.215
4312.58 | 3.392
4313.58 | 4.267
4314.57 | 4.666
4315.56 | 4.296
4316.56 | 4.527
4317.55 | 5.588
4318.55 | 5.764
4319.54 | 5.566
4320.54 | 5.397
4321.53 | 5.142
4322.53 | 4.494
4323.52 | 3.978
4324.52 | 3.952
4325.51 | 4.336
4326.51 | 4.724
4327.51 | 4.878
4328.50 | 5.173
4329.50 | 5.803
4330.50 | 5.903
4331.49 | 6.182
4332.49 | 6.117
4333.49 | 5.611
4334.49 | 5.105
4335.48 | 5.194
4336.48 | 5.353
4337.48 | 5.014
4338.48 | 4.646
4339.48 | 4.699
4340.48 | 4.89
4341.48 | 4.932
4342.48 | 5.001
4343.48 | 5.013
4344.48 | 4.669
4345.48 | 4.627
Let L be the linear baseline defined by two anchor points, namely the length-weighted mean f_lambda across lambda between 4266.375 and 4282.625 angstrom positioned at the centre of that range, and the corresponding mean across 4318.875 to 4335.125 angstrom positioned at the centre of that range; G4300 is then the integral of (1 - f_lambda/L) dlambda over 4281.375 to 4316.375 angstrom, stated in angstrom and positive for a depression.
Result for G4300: 7.59 angstrom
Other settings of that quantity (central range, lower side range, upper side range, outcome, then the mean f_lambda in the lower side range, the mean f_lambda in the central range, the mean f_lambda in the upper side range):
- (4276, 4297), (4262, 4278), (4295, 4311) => -1.6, 4.33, 4.09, 3.28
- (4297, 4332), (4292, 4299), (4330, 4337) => 4.6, 3.91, 4.18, 5.64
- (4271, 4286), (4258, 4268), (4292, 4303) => -0.1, 4.46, 4.13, 3.66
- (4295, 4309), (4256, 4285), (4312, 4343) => 4.2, 4.3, 3.29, 4.98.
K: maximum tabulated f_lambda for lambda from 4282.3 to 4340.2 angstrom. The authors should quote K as 6.182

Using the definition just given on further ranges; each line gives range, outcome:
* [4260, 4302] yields 5.259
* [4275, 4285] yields 4.599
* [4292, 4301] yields 4.666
